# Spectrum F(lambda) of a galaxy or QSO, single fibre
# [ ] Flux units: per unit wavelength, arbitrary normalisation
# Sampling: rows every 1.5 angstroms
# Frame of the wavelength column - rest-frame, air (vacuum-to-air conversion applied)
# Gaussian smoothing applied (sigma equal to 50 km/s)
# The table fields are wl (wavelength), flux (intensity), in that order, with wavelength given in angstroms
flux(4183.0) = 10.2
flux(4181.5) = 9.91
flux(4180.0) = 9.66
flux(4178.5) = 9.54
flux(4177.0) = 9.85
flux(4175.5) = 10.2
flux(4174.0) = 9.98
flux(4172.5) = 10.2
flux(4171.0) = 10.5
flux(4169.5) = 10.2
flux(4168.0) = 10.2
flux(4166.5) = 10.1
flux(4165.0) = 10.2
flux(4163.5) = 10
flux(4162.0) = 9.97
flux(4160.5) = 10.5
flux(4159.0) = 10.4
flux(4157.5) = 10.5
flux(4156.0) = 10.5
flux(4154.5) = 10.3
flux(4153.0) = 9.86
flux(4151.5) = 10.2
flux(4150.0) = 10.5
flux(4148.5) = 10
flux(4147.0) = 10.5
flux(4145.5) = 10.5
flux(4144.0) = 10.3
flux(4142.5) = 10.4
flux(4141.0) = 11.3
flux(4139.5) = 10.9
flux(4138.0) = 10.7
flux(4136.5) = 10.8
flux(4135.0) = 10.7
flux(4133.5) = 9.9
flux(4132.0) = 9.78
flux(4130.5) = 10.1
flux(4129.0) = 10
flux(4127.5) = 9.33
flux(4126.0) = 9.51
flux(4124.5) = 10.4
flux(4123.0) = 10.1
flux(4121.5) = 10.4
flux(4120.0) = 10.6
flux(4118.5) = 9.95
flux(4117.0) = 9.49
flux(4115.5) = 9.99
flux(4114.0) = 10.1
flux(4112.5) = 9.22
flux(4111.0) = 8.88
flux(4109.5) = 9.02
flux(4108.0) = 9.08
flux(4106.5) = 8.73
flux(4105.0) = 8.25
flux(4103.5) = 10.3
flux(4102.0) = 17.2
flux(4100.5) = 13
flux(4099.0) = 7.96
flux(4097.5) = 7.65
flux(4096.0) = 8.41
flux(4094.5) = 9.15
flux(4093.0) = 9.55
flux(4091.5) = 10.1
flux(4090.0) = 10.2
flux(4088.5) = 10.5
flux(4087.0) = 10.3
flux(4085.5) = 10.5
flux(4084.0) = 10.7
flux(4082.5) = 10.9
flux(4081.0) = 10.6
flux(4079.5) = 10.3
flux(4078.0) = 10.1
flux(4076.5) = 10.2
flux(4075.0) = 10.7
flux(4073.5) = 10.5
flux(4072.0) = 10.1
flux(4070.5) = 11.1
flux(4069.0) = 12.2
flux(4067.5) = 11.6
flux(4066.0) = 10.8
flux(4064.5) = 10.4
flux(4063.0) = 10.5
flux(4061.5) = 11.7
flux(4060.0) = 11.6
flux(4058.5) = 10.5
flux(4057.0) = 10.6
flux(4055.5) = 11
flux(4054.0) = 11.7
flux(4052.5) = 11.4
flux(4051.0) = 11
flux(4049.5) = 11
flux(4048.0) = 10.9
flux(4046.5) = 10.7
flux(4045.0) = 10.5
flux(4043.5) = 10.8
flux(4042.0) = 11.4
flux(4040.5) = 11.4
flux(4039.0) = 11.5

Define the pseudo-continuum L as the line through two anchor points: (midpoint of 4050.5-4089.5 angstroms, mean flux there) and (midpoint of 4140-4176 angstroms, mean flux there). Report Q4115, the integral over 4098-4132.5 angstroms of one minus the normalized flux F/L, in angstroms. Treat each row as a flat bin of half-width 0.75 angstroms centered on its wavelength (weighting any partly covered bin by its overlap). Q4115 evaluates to 1.68 angstroms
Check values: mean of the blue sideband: 10.8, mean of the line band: 10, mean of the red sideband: 10.3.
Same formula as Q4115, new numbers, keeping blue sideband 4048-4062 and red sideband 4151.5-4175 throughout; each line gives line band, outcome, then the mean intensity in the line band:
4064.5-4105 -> 1.4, 10.5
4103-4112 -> 1.4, 9.01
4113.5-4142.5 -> 0.8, 10.2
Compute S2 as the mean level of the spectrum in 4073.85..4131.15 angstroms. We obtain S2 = 10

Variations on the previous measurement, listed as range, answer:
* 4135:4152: 10.6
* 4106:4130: 9.69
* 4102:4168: 10.1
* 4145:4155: 10.3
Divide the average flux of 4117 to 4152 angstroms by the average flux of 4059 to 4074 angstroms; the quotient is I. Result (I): 0.93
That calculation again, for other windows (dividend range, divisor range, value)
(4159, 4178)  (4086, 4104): 0.98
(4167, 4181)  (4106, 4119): 1.07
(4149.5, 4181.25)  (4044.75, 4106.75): 0.96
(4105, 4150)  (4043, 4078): 0.92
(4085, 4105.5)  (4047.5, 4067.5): 0.93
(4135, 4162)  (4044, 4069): 0.95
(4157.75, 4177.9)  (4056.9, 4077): 0.93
